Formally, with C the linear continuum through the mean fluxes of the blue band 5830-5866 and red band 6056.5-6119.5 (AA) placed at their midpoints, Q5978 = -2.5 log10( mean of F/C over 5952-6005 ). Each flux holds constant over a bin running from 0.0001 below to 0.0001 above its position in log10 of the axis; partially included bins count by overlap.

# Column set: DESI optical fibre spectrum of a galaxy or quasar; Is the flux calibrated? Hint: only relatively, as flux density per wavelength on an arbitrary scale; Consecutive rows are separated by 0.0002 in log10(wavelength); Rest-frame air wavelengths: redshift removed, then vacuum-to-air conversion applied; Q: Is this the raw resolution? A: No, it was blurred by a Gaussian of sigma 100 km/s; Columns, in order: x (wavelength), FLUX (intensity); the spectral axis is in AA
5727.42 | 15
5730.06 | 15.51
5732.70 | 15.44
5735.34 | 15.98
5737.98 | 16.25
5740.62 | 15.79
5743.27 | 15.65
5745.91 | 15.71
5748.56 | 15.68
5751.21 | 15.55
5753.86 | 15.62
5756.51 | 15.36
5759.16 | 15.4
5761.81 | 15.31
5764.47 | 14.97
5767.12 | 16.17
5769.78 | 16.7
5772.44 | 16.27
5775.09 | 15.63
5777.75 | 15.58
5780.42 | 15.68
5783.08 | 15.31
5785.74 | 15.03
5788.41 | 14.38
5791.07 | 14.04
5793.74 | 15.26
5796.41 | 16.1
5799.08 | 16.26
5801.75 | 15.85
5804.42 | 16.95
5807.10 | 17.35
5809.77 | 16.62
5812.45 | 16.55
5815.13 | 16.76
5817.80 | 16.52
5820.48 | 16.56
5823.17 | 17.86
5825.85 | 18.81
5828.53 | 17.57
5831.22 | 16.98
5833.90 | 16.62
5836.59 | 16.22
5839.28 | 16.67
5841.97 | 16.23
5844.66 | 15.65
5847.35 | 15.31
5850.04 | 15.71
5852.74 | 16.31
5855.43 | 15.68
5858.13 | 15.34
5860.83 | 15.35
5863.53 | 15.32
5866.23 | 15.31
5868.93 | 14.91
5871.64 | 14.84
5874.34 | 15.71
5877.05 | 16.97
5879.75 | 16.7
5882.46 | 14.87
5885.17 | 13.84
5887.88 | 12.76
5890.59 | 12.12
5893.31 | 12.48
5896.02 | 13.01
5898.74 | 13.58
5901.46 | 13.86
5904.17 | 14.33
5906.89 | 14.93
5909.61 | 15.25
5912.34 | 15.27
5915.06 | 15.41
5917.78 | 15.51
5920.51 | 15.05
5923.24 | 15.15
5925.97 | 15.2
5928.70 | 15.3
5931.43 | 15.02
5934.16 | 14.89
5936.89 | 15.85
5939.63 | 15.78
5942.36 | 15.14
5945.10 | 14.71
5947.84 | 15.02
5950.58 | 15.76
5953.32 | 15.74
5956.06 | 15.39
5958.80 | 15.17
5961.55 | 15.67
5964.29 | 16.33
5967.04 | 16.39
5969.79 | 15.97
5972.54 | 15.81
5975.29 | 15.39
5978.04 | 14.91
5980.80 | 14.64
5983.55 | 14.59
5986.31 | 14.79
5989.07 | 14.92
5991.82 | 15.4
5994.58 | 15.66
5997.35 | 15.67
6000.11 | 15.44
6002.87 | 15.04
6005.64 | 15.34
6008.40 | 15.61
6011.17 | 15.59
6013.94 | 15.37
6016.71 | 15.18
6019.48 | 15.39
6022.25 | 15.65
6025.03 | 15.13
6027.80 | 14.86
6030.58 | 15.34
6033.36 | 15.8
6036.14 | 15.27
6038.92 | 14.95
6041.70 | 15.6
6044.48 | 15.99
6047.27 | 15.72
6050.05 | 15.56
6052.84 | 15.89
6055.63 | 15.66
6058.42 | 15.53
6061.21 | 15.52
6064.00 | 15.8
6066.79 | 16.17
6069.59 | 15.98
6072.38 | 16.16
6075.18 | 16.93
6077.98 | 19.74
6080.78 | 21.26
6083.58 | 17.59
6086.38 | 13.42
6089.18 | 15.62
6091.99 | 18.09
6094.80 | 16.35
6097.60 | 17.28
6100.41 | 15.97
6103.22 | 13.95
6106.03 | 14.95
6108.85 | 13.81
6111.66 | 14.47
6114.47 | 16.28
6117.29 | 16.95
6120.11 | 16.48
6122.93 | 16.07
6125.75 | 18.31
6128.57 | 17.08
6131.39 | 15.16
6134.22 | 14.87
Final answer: 0.05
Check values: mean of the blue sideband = 15.9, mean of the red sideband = 16.3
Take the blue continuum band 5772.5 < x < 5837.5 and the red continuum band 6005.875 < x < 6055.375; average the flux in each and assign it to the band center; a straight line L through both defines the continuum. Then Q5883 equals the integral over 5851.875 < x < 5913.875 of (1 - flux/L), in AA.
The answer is 5.0 AA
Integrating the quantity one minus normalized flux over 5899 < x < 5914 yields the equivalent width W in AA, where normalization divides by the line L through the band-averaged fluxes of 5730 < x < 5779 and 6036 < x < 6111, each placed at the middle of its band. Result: 1.2 AA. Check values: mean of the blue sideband 15.7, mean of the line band 14.7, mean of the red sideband 16.1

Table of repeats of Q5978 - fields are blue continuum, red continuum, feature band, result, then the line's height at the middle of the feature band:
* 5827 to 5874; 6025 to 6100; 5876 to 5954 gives 0.08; 16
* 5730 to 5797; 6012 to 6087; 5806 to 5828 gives -0.10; 15.6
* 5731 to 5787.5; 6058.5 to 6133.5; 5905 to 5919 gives 0.05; 16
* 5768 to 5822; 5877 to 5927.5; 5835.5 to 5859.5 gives -0.05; 15.2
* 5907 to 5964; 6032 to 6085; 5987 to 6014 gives 0.03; 15.9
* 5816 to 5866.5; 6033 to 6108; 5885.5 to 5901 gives 0.25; 16.3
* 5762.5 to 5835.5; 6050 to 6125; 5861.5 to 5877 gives 0.06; 16.2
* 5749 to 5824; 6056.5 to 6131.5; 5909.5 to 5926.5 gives 0.06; 16.1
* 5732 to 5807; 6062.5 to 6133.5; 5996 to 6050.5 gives 0.05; 16.2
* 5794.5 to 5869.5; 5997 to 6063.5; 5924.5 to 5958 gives 0.04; 15.9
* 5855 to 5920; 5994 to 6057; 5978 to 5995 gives 0.02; 15.2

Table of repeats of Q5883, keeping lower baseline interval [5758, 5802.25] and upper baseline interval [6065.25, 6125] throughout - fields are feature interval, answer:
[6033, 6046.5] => 0.6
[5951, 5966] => 0.3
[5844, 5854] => 0.0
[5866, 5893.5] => 2.0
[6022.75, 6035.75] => 0.7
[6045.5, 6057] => 0.4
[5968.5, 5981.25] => 0.5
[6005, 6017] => 0.5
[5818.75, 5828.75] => -1.3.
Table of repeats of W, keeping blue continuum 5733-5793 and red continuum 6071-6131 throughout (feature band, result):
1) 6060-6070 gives 0.32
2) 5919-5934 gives 0.82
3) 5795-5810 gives -0.82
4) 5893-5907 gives 1.98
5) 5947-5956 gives 0.31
